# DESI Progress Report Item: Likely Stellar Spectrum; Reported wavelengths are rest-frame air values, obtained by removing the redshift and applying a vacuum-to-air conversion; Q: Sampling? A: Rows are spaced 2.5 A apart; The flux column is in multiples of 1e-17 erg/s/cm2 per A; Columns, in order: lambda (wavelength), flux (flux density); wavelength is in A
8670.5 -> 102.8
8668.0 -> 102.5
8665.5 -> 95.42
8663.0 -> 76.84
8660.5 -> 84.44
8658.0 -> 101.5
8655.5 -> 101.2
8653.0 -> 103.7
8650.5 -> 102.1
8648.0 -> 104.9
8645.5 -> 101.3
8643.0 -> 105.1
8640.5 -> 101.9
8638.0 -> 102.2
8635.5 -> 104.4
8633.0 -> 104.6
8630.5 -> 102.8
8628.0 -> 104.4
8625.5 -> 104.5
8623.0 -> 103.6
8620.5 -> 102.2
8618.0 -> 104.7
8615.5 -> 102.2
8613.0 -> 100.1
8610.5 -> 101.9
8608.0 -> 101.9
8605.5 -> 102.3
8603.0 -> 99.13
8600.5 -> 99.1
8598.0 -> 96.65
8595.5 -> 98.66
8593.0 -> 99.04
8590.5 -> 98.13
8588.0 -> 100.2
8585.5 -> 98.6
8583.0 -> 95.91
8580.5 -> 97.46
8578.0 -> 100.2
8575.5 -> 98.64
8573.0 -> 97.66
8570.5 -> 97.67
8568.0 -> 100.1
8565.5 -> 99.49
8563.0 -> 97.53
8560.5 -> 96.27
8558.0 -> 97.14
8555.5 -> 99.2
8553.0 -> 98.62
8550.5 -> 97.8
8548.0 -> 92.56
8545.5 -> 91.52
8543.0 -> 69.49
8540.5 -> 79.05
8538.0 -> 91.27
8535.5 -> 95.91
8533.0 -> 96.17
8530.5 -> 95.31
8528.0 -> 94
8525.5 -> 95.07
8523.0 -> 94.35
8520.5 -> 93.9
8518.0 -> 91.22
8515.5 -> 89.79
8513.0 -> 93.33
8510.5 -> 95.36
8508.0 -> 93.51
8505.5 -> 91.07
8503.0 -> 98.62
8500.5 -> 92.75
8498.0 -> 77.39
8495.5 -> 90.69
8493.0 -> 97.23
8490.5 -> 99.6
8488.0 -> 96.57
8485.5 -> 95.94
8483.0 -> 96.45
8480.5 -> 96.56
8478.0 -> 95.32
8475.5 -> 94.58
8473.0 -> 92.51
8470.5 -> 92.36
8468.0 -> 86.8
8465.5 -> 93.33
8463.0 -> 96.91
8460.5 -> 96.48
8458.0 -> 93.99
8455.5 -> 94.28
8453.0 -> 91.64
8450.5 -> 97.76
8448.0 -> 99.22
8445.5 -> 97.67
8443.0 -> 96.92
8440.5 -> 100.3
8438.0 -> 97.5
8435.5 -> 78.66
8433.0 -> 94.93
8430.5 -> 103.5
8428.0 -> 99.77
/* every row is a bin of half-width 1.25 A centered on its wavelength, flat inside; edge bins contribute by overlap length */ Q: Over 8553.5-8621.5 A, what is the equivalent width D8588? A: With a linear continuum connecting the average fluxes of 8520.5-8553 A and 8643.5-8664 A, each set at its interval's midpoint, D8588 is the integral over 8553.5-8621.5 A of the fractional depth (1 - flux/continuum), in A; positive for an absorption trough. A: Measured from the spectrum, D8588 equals -3.78 A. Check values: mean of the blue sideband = 91.4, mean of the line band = 99.3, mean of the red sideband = 97.5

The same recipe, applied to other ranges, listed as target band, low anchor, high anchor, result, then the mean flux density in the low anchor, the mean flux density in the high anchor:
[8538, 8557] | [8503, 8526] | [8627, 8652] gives 1.2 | 93.3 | 103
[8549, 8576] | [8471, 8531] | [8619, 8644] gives 0.1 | 93.8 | 104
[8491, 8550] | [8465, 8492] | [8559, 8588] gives 2.9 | 94.6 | 98.2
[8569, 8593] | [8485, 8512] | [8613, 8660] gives 0.2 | 93.5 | 103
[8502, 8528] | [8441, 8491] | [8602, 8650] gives 1.1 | 95.3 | 103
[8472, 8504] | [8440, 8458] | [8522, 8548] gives -0.2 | 96.5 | 90.3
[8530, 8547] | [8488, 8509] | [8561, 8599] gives 1.3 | 92.8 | 98.4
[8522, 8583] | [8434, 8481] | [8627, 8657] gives 2.6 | 94.3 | 103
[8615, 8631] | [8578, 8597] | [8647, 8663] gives -0.9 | 98.4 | 97.8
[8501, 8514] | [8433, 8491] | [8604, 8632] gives 0.4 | 94.8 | 103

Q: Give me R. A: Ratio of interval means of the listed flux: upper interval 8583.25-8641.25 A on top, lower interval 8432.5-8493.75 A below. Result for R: 1.07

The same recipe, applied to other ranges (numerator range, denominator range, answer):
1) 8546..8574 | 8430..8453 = 1.02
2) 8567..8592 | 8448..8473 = 1.05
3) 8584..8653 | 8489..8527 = 1.09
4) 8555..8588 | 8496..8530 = 1.06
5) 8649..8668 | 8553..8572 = 0.97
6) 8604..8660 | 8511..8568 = 1.10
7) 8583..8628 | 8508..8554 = 1.10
